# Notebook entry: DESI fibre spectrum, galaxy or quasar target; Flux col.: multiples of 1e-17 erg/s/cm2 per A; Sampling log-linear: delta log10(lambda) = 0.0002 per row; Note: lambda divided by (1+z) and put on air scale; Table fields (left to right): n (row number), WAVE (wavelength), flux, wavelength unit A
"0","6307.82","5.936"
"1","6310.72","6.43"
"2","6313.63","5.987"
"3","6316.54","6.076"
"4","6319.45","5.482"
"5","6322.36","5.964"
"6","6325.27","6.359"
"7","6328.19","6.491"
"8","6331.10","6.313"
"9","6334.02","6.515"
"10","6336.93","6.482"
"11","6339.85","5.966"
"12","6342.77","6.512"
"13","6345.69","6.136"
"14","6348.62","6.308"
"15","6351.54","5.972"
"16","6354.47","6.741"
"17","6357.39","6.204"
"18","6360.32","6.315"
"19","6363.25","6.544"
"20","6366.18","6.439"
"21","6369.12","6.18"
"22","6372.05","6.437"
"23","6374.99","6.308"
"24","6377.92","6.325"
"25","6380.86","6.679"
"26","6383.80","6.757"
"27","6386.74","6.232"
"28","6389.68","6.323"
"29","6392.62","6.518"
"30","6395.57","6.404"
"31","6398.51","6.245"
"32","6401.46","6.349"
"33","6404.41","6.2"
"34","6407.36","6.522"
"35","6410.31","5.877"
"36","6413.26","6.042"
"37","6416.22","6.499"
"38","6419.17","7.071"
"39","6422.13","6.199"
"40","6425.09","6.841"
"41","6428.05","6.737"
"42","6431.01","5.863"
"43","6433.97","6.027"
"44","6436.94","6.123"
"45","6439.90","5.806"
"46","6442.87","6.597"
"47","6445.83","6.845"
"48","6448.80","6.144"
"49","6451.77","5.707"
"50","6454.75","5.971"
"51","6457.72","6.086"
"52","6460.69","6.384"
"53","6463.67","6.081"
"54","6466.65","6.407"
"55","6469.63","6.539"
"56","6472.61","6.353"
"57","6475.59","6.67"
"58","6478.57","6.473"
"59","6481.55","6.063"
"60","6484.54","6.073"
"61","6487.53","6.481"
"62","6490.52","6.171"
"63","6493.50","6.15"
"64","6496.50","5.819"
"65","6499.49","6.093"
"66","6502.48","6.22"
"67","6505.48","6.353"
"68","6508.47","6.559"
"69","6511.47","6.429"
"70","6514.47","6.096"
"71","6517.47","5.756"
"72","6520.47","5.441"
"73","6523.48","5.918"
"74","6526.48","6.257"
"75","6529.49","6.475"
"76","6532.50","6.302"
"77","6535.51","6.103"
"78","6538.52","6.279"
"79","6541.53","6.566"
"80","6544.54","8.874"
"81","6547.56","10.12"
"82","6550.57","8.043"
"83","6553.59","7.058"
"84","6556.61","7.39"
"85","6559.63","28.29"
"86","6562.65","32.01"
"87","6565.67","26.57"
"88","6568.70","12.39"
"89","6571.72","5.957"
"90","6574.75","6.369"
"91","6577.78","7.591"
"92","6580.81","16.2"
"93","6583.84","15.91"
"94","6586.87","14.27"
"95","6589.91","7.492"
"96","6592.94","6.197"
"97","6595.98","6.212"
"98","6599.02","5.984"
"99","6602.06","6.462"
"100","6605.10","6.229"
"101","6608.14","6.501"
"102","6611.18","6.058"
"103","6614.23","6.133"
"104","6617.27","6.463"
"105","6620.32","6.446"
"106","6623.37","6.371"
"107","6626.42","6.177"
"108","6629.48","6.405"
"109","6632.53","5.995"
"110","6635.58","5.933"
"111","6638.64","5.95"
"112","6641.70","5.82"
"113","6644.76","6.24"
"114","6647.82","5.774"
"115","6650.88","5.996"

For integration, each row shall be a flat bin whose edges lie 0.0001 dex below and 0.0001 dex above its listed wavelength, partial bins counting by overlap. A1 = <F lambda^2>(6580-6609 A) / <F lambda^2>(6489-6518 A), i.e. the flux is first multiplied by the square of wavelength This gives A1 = 1.5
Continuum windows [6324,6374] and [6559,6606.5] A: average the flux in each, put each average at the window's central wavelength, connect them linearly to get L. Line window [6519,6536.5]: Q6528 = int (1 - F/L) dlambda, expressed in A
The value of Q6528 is 7.8 A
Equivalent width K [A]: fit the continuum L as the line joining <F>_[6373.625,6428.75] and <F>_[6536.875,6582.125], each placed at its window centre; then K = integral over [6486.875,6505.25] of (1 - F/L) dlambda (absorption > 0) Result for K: 7.2 A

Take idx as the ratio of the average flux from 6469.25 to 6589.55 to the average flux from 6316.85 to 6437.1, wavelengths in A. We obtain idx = 1.44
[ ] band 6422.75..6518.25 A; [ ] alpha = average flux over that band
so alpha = 6.25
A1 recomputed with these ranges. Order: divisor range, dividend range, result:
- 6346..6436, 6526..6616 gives 1.68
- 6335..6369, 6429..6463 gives 1.00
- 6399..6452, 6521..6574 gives 1.82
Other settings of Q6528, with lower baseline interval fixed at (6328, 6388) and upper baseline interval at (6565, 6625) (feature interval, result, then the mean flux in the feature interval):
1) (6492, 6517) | 5.38 A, 6.2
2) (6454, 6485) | 5.08 A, 6.3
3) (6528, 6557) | 3.41 A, 7.32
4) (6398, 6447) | 4.85 A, 6.34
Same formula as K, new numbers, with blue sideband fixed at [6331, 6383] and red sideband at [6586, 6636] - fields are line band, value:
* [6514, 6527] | 1.4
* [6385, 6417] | 0.6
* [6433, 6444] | 0.6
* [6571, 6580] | -1.1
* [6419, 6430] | -0.3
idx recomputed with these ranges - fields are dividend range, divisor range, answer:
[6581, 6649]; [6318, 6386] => 1.14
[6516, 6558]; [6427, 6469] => 1.11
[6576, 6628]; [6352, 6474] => 1.27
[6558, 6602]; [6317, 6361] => 2.15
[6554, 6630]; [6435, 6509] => 1.68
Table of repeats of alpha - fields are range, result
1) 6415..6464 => 6.3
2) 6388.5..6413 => 6.29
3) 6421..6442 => 6.24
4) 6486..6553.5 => 6.58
